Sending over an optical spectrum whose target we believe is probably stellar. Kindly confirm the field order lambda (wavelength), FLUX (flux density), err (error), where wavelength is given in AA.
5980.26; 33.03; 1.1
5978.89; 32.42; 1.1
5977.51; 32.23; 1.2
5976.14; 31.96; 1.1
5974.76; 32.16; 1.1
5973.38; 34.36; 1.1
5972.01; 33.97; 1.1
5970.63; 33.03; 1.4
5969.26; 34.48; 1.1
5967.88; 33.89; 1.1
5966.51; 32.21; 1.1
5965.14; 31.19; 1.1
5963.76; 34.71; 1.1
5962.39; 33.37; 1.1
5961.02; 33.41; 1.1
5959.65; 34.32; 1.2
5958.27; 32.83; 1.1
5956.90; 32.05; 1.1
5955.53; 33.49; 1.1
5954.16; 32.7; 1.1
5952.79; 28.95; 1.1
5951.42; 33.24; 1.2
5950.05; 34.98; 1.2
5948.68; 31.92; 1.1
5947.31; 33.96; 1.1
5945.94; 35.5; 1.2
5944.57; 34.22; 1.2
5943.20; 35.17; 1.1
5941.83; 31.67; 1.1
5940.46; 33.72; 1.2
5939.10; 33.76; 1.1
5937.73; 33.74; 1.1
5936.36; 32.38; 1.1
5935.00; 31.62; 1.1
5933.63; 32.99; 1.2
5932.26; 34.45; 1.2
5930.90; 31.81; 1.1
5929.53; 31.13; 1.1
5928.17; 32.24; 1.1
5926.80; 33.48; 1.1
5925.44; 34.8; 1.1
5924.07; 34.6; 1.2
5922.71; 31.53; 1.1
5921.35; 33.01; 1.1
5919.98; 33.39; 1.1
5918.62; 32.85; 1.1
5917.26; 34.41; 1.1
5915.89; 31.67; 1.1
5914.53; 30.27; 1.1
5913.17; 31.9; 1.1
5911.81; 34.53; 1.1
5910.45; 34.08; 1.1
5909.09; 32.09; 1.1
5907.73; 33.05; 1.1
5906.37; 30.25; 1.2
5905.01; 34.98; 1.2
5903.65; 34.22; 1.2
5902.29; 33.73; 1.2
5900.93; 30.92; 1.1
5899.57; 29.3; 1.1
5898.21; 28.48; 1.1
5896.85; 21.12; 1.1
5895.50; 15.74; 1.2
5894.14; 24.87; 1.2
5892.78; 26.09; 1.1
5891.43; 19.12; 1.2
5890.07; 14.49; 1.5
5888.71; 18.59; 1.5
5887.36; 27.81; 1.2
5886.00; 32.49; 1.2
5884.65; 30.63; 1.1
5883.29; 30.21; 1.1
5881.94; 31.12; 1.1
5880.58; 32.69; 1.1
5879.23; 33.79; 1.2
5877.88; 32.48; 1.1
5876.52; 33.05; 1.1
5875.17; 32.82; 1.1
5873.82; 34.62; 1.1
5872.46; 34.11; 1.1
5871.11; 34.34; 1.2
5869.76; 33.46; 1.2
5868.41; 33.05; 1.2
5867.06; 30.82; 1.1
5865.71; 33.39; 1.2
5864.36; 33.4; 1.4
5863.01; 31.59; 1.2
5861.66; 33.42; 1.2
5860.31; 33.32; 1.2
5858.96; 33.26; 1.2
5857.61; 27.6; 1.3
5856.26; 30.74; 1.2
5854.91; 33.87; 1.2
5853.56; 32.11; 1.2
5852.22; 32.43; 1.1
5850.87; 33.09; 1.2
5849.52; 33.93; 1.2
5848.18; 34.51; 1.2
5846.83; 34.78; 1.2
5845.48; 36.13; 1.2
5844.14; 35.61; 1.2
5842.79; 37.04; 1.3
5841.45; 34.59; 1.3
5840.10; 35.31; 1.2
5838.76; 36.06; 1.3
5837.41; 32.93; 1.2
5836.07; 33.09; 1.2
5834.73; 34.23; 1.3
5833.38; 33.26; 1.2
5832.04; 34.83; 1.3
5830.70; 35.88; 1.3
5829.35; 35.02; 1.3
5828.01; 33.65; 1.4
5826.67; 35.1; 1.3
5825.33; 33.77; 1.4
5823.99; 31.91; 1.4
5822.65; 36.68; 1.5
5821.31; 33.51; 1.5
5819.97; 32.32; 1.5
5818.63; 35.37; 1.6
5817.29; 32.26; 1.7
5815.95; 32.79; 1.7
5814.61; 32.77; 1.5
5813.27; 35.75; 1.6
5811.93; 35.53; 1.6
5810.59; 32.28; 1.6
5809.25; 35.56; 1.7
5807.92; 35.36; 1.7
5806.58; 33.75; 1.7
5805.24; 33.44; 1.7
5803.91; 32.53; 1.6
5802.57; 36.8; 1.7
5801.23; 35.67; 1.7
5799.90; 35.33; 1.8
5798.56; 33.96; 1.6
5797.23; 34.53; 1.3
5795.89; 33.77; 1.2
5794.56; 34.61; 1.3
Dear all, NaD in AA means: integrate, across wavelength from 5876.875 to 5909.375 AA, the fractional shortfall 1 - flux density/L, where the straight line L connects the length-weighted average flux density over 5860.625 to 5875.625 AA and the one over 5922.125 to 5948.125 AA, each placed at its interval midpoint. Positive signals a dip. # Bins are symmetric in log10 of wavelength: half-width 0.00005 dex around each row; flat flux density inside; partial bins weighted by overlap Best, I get 4.9 AA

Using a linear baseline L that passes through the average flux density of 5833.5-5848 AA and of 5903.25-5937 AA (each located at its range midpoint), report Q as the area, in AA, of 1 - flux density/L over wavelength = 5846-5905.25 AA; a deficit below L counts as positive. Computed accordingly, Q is 6.2 AA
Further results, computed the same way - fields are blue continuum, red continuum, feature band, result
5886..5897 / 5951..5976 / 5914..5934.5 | -4.6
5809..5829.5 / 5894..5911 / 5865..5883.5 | -1.1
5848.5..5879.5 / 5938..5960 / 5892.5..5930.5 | 2.3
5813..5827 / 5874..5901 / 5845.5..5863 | -1.3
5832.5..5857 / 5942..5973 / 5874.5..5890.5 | 2.1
